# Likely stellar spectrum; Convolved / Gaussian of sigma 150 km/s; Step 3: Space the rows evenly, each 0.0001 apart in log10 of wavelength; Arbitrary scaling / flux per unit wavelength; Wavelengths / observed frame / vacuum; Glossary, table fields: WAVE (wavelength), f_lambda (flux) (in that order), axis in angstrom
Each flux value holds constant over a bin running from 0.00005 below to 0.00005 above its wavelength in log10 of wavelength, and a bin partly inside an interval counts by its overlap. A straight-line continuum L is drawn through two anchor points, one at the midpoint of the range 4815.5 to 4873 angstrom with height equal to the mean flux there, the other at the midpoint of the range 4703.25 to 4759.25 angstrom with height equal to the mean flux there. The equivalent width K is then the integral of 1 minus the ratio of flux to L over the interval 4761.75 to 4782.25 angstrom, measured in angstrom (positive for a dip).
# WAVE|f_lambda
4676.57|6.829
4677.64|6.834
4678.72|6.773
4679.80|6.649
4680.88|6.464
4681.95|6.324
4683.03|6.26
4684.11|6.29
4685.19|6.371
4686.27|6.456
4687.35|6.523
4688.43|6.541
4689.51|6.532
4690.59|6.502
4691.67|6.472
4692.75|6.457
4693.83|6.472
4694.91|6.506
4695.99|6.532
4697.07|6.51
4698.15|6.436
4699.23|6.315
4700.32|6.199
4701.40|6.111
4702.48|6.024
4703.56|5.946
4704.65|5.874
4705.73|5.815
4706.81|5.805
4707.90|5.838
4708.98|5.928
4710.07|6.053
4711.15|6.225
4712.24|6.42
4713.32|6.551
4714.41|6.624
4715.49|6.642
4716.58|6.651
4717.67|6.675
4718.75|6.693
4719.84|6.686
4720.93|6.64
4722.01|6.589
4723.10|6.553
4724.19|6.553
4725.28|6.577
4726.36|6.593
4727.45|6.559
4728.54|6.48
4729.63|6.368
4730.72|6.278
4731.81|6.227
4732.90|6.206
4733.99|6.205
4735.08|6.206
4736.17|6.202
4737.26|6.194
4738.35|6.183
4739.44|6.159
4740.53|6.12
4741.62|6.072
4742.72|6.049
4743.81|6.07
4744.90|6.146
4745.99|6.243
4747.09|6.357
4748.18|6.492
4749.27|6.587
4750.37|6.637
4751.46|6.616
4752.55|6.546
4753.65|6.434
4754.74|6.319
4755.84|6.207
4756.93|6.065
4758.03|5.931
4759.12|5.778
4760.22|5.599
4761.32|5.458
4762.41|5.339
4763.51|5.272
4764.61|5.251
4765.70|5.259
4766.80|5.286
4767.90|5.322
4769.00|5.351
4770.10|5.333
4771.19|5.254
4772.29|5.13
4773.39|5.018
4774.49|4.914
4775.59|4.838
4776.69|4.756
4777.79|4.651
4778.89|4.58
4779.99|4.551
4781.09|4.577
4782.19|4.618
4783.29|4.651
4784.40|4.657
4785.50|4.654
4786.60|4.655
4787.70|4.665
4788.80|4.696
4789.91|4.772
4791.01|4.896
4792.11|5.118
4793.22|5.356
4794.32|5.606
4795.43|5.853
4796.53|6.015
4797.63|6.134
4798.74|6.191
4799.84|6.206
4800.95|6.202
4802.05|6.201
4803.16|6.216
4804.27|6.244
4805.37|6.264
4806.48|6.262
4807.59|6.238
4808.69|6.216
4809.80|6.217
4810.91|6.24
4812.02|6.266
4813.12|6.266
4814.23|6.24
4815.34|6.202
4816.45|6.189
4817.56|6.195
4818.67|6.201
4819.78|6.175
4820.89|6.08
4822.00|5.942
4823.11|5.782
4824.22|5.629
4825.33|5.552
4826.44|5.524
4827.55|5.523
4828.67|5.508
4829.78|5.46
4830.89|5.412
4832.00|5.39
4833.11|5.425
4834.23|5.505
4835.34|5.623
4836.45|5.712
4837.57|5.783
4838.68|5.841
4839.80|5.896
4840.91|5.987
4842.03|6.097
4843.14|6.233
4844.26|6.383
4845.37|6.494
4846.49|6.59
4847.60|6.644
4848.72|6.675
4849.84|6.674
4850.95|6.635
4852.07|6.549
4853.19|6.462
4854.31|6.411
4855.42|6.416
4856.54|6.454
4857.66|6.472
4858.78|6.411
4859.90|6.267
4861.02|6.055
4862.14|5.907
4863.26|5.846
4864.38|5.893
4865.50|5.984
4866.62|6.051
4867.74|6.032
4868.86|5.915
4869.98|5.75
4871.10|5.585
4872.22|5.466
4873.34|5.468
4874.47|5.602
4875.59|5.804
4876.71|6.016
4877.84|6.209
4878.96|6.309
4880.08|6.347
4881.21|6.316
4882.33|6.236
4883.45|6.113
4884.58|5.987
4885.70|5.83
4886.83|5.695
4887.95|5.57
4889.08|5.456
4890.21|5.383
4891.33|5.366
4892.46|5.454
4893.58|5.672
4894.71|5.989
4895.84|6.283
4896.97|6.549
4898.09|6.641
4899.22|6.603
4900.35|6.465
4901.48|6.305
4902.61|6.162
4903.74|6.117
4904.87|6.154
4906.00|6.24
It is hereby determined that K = 3.89 angstrom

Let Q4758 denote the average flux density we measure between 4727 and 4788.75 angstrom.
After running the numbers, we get 5.66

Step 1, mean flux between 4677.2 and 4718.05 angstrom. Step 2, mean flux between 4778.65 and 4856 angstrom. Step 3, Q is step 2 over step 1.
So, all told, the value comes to 0.91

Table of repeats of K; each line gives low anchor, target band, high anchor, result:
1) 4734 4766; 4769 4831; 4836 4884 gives 5.6 angstrom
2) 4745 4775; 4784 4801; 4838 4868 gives 1.8 angstrom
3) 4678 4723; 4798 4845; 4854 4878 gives 1.0 angstrom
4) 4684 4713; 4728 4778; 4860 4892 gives 2.3 angstrom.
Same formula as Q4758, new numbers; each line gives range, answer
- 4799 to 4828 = 6.09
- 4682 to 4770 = 6.21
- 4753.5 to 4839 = 5.57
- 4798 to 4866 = 6.09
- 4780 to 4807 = 5.43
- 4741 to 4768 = 5.98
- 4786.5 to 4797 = 5.18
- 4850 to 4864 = 6.33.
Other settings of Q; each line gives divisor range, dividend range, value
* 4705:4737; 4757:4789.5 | 0.79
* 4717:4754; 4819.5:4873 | 0.94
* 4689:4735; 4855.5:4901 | 0.94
